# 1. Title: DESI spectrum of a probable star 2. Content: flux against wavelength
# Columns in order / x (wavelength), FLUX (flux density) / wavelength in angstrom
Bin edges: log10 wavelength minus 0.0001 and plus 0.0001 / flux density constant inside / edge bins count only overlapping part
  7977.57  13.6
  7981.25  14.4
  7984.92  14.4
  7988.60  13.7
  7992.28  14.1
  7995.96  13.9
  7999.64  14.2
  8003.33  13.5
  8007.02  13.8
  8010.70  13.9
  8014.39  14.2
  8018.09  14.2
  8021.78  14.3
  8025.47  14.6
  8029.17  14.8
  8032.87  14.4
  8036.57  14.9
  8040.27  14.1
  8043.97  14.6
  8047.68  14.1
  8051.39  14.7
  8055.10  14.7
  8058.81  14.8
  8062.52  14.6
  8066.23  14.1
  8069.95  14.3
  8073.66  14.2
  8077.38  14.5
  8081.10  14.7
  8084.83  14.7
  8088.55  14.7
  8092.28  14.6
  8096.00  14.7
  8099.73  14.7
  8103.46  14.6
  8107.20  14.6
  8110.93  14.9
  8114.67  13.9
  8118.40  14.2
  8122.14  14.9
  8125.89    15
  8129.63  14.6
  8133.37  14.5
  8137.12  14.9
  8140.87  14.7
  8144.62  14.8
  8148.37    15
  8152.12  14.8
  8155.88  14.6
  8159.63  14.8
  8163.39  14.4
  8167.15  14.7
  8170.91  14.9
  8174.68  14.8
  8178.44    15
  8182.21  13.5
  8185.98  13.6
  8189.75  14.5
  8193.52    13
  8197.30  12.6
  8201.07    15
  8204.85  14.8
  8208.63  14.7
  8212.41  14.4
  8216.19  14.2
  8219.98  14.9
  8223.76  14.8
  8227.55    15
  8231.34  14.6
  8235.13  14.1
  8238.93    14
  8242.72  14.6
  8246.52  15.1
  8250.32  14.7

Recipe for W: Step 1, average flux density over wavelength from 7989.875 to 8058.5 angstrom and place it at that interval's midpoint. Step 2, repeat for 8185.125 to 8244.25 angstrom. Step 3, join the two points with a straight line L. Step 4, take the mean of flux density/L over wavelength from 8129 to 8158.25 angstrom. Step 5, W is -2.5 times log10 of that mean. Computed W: -0.03 mag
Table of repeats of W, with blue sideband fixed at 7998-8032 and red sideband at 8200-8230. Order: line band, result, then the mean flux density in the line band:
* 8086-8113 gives -0.021 mag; 14.7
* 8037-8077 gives -0.012 mag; 14.4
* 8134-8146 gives -0.019 mag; 14.8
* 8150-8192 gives 0.007 mag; 14.5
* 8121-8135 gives -0.020 mag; 14.7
